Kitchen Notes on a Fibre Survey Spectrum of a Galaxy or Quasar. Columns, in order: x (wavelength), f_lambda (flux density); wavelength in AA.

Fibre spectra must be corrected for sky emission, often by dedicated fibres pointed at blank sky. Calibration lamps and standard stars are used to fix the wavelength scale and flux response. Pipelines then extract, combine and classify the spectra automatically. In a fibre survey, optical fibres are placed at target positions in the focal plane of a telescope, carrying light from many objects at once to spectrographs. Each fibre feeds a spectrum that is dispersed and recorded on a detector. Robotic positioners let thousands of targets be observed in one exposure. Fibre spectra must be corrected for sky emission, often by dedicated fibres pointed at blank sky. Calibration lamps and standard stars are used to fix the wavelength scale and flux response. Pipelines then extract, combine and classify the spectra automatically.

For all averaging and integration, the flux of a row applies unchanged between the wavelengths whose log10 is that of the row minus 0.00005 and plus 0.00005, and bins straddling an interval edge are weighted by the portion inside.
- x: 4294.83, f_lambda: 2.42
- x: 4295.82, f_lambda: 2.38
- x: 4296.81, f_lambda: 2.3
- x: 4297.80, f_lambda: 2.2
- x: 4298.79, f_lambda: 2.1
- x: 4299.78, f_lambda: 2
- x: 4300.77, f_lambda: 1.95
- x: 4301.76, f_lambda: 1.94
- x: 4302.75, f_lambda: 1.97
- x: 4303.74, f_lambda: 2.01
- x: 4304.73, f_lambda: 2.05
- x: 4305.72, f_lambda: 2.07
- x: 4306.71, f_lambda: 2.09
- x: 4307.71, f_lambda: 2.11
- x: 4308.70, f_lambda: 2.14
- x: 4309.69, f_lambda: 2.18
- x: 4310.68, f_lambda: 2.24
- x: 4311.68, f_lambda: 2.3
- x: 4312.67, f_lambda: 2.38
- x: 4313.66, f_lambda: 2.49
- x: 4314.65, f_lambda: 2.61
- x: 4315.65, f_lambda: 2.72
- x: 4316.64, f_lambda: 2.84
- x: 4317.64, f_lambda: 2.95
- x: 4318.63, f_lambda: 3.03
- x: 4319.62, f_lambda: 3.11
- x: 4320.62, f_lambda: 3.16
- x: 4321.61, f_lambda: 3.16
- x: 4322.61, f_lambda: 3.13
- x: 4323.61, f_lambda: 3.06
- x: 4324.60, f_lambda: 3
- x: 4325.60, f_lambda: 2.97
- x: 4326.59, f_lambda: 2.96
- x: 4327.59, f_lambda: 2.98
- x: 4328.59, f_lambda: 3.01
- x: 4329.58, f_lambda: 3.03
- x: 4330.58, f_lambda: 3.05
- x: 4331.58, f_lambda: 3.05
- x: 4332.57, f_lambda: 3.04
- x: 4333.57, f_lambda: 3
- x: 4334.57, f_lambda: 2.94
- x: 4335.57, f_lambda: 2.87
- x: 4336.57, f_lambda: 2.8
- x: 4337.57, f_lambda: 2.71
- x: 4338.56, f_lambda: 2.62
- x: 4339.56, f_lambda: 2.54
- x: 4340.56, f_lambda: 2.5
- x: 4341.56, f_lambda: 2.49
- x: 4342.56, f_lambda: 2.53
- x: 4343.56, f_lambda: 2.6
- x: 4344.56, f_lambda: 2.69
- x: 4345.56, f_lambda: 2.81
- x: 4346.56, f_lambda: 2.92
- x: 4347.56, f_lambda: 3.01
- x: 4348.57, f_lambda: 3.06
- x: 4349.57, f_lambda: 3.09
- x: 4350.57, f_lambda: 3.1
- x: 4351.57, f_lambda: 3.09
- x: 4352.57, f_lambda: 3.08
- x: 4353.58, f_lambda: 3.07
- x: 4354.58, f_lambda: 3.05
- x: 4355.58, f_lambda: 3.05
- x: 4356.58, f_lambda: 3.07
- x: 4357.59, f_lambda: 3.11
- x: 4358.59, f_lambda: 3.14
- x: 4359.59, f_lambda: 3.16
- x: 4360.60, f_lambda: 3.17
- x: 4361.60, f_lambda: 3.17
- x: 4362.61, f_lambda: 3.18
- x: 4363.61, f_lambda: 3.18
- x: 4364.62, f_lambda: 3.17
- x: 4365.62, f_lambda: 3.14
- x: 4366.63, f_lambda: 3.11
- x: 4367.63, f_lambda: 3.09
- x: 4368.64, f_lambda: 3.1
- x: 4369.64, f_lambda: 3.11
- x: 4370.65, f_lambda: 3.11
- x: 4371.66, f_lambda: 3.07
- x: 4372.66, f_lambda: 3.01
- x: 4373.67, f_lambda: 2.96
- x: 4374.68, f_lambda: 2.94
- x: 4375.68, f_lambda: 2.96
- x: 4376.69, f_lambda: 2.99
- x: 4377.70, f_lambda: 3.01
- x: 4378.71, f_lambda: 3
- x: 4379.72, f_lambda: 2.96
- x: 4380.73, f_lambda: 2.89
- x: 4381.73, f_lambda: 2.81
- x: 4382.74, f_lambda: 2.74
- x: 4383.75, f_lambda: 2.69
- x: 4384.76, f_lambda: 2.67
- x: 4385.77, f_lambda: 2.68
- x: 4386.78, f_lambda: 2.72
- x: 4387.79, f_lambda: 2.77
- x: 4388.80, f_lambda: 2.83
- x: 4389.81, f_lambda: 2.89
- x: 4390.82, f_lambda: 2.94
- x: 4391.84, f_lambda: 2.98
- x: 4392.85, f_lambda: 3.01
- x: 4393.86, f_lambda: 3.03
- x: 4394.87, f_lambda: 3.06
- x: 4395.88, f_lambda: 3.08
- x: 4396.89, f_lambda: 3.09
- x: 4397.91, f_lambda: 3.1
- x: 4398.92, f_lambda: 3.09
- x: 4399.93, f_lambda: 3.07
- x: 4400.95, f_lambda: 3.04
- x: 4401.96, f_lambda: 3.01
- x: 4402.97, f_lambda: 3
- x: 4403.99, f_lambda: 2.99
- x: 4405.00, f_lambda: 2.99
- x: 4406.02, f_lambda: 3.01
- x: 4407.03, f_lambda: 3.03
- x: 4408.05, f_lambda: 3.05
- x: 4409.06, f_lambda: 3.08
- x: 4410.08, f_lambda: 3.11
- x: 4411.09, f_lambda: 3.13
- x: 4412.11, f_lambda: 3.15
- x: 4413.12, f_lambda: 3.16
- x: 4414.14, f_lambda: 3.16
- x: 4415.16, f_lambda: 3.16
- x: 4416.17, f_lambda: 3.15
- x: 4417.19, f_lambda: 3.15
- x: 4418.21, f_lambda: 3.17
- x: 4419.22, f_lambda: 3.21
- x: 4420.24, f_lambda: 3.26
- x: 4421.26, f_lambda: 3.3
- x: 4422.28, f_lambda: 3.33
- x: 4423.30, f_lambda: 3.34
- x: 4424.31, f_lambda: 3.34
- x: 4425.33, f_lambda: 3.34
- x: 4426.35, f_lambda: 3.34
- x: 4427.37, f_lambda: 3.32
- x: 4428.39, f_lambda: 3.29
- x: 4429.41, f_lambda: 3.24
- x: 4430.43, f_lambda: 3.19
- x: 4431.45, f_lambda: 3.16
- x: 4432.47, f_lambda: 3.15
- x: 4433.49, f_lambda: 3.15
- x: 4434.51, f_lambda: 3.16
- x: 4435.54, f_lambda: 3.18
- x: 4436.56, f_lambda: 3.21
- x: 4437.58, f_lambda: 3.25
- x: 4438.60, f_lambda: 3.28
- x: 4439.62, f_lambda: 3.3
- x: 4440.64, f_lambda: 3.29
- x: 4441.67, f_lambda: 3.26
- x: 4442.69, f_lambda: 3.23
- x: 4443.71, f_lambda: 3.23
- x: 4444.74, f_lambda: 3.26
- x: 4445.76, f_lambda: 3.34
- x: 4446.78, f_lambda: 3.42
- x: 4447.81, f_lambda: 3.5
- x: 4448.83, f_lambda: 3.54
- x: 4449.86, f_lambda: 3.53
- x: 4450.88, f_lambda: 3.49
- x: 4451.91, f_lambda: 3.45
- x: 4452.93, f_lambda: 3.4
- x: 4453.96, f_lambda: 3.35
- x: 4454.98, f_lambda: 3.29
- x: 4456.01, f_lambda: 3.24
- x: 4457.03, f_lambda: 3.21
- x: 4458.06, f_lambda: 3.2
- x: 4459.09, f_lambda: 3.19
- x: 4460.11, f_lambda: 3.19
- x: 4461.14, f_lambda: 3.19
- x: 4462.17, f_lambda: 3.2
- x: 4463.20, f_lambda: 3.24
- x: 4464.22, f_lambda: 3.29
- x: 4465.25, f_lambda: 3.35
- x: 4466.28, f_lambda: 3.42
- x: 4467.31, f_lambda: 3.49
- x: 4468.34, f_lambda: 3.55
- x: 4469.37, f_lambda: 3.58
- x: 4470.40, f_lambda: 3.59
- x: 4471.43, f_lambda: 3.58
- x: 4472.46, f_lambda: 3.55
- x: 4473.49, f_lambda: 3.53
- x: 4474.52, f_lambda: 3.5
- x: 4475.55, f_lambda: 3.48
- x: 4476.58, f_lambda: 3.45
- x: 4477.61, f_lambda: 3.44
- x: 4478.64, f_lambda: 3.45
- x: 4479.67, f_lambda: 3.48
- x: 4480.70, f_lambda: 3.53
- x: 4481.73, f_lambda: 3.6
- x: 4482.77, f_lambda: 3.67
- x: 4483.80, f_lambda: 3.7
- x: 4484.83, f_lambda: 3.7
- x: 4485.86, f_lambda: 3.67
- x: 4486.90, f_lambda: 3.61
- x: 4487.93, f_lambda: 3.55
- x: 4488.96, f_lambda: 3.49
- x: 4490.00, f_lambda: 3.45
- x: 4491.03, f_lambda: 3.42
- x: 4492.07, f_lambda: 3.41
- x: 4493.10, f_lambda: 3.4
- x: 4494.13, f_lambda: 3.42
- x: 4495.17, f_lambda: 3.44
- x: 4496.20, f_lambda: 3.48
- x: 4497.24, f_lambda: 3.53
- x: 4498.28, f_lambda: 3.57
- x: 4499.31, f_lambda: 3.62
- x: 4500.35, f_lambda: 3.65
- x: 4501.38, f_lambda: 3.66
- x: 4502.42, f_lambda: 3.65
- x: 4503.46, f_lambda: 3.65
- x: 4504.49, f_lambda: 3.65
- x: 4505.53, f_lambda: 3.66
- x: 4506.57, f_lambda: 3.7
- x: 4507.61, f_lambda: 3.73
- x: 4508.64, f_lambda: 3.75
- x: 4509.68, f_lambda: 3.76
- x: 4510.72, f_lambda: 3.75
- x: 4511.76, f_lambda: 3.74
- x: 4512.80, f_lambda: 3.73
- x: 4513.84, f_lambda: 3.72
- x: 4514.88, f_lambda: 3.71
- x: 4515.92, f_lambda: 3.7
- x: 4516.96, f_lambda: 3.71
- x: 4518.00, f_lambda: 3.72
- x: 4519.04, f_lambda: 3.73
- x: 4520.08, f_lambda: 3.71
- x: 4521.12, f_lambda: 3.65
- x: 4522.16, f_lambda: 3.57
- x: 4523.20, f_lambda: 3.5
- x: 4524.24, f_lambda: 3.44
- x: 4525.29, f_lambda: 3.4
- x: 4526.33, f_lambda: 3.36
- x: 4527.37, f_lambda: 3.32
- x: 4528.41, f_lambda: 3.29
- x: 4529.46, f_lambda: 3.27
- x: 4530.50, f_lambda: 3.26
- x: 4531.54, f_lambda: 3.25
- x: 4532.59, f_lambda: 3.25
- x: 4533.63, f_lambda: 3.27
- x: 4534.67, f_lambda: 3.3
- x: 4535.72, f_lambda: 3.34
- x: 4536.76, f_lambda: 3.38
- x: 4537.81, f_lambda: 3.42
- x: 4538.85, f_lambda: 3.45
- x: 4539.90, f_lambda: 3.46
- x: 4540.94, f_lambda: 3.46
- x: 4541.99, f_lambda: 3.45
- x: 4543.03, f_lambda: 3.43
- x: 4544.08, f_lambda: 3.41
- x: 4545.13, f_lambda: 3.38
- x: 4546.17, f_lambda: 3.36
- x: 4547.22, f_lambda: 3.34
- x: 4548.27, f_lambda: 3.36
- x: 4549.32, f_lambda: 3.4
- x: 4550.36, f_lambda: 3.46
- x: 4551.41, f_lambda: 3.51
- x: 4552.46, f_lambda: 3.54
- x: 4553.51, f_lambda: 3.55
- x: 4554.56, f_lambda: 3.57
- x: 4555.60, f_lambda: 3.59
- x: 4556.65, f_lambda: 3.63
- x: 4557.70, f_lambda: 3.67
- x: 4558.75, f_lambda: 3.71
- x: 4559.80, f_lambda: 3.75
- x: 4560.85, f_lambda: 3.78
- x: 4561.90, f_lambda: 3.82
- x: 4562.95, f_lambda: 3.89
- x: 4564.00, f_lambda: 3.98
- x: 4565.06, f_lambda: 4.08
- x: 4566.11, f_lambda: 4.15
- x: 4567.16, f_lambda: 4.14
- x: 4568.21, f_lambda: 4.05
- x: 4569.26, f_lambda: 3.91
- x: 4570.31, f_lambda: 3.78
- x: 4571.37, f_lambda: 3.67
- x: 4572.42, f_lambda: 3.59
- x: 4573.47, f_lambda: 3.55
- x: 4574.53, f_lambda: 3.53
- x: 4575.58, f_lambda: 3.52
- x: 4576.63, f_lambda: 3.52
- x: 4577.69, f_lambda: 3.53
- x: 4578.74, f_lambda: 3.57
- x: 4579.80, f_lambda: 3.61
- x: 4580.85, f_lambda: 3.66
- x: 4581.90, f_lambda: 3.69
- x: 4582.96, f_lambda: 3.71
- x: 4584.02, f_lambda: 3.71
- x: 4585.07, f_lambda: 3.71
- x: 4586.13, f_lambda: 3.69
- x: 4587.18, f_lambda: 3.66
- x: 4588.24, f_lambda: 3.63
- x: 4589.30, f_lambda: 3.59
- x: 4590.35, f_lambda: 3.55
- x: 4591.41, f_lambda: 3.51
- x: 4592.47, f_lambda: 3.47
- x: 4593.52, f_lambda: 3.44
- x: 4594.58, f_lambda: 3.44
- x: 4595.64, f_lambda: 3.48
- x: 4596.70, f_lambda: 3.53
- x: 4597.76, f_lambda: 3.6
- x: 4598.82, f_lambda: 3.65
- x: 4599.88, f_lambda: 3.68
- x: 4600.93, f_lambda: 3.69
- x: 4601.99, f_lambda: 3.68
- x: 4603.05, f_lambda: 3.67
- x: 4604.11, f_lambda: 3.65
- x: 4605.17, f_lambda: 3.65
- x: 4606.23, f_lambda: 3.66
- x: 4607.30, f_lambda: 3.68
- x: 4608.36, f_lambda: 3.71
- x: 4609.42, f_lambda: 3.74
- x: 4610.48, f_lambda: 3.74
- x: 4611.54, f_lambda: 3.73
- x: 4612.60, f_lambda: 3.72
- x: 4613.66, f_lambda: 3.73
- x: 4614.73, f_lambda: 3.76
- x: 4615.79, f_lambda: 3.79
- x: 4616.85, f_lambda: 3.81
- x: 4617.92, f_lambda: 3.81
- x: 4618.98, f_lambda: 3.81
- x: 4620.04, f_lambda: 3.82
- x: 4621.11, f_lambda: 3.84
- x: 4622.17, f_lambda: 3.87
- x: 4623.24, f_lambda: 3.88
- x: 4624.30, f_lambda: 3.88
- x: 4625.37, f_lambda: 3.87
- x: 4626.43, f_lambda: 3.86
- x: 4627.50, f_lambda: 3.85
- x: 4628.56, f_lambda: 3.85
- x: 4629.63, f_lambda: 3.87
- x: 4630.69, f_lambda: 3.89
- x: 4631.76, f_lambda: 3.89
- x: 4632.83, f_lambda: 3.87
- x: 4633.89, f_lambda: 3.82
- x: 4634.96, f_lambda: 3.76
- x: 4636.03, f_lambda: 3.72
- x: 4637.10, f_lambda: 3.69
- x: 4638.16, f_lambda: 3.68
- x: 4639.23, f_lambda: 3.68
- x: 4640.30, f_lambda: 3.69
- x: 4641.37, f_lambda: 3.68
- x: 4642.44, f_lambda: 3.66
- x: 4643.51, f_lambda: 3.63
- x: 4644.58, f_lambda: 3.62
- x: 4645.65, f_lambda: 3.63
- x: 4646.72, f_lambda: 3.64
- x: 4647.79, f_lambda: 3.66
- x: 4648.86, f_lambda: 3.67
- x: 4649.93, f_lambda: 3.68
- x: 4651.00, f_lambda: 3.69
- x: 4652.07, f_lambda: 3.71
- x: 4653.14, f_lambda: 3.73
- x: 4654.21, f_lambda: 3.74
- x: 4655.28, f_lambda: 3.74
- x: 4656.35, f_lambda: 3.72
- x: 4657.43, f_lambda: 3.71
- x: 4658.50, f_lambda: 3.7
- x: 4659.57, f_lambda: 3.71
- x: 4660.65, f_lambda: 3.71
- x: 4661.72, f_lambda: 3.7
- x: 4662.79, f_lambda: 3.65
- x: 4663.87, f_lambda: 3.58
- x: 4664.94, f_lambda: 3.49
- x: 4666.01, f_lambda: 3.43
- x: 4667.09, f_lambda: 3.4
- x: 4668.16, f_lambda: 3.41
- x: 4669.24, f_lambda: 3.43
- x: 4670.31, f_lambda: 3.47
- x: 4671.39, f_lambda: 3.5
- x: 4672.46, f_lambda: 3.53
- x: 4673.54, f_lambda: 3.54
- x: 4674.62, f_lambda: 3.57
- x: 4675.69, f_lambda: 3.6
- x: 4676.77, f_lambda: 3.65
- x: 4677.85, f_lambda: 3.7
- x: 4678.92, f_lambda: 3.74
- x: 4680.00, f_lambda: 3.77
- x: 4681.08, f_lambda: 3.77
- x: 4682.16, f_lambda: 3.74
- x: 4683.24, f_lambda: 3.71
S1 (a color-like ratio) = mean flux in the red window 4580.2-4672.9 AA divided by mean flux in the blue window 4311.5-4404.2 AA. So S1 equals 1.25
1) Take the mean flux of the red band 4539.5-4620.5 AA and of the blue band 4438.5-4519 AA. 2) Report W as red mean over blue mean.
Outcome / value 1.04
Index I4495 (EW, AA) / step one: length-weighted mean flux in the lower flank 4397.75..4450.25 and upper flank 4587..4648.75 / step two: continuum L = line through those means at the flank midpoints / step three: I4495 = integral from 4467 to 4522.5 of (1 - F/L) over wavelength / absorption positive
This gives -3.4 AA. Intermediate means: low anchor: 3.21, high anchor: 3.71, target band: 3.6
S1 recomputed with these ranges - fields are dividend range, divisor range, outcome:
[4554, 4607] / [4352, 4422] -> 1.21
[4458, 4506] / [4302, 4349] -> 1.30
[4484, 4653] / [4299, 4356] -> 1.34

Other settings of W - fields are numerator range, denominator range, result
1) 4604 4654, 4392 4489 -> 1.14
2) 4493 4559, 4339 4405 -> 1.19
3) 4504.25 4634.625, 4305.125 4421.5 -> 1.24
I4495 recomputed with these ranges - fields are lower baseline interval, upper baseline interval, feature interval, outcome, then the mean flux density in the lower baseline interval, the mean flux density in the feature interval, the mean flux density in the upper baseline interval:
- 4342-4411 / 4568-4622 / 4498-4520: -1.9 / 2.99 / 3.7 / 3.66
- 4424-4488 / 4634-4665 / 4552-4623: -2.2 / 3.38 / 3.7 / 3.68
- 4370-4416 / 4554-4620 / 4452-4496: -2.1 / 2.98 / 3.44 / 3.69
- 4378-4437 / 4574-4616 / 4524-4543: 0.5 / 3.07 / 3.35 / 3.63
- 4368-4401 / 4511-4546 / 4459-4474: -0.7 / 2.95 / 3.4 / 3.48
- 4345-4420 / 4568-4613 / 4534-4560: 0.3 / 3.03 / 3.47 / 3.64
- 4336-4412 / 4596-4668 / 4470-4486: -1.4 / 2.97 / 3.56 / 3.72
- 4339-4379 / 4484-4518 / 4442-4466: 0.6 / 2.99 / 3.32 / 3.62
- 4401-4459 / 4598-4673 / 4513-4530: -0.6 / 3.23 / 3.55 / 3.7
